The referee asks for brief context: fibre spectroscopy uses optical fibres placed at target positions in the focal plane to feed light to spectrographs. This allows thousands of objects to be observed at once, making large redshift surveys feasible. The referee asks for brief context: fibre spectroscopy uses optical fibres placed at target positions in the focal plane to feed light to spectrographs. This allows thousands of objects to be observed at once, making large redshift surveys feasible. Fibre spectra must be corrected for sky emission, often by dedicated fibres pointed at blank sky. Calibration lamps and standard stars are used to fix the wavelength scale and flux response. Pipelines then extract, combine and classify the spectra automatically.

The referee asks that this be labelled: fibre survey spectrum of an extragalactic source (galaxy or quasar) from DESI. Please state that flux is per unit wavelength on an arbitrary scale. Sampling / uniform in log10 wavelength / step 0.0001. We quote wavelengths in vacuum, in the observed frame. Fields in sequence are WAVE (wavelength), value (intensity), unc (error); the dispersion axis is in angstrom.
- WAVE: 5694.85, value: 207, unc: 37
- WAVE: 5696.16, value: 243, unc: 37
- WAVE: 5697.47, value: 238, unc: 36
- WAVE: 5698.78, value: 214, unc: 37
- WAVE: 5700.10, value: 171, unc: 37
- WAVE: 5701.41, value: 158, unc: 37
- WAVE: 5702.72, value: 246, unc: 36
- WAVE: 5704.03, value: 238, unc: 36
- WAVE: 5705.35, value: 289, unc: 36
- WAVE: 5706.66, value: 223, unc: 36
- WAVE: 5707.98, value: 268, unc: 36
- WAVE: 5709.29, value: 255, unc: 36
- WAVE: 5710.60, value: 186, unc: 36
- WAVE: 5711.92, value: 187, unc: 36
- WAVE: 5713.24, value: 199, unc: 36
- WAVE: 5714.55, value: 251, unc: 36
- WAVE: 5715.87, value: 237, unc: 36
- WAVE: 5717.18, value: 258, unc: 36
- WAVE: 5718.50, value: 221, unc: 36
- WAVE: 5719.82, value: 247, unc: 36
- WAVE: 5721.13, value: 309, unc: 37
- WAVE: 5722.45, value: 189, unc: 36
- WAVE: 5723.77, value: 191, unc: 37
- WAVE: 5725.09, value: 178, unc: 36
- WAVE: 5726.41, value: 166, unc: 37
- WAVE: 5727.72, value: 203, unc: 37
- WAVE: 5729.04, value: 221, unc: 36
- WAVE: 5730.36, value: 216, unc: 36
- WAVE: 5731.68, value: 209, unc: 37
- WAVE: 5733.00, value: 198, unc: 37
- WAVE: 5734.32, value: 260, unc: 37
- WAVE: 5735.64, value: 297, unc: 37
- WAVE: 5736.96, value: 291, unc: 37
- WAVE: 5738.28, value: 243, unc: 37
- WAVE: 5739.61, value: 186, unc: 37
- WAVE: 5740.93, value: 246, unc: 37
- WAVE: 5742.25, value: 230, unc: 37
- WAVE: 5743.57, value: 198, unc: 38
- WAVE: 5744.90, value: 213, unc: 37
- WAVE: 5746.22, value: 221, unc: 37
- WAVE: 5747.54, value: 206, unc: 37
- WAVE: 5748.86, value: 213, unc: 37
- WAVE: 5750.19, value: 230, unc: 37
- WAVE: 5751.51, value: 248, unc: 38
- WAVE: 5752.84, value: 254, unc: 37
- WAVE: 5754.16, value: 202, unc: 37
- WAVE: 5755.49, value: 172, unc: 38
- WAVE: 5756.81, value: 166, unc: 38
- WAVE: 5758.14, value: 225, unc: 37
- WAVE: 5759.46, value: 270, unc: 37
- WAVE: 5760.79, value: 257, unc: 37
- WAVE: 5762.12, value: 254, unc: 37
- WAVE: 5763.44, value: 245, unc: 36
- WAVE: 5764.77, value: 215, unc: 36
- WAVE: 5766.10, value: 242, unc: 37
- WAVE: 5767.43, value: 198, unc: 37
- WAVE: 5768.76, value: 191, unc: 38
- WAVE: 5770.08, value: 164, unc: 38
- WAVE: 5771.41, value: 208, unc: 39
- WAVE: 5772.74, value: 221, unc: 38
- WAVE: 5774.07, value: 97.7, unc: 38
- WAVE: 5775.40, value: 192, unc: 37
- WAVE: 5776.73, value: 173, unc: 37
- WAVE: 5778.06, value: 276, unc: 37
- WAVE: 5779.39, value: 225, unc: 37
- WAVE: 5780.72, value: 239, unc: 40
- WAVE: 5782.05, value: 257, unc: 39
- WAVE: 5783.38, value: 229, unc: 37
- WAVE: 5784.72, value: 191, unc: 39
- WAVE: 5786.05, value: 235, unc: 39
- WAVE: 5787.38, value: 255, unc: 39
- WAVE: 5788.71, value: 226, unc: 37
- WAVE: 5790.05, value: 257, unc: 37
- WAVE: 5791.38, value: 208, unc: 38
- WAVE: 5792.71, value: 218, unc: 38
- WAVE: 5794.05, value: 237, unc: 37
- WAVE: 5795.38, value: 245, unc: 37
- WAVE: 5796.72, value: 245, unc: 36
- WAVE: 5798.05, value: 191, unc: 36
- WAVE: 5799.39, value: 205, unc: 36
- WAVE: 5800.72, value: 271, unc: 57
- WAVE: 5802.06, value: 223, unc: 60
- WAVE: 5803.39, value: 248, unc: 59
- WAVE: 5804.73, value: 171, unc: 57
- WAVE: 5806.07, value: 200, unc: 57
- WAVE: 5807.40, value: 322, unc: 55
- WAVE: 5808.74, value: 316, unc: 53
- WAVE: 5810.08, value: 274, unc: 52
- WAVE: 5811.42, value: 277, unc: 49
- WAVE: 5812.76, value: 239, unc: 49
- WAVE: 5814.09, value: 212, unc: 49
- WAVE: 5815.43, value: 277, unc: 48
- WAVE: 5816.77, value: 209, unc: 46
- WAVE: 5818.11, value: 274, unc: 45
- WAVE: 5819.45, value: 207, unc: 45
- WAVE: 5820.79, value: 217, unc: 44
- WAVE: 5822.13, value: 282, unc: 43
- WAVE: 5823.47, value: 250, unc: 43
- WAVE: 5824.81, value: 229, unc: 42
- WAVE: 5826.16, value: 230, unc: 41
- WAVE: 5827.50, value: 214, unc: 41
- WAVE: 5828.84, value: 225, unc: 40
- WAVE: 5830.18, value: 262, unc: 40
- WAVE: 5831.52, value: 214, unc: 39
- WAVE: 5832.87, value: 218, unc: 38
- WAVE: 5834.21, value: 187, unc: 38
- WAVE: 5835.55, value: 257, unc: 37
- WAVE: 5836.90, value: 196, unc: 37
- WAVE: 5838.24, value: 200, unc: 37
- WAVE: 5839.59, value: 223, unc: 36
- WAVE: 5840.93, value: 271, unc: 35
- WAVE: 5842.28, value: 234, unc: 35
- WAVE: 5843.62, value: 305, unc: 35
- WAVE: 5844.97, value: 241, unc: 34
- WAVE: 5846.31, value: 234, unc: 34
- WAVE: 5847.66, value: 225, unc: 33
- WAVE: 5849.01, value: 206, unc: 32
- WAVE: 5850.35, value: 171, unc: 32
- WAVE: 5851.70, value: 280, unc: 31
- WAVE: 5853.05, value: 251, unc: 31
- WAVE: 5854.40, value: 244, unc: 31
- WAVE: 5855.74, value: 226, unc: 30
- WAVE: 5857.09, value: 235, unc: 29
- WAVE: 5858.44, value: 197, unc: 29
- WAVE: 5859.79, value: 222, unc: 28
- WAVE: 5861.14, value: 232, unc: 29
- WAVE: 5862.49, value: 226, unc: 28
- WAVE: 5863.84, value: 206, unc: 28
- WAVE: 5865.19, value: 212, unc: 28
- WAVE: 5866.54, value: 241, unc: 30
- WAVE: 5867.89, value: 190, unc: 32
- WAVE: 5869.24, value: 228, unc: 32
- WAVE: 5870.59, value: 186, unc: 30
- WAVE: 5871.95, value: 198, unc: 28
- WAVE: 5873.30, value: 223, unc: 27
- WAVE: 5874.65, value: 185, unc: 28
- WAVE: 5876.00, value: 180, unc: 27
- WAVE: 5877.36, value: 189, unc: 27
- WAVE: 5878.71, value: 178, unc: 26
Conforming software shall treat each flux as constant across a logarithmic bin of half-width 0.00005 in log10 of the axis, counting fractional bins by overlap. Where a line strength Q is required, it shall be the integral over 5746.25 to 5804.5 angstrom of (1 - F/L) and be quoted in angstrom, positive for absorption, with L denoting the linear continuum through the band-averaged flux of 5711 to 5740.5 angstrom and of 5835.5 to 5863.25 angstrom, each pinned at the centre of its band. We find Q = 1.7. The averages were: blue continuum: 225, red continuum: 232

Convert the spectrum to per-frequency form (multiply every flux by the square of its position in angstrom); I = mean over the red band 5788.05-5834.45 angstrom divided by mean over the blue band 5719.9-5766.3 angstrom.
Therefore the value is 1.08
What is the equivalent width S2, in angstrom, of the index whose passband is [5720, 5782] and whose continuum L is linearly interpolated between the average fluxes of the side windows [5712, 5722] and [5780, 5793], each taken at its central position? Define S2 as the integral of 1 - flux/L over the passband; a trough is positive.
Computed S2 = 4.7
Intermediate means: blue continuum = 241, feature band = 219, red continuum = 232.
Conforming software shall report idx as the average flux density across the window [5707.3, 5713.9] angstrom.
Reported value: 219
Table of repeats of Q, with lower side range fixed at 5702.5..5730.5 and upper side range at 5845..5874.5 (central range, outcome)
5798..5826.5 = -2.7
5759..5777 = 1.2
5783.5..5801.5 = -0.5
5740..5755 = 0.2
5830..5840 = 0.2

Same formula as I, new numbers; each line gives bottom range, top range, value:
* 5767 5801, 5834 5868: 1.08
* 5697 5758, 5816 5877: 1.05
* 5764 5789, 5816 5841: 1.10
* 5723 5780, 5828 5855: 1.11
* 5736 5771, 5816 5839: 1.05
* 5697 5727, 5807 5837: 1.13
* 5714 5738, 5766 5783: 0.91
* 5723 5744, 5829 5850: 1.08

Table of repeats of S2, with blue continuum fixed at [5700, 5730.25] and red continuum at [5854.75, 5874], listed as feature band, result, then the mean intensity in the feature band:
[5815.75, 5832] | -1.3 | 236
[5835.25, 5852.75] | -1.4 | 234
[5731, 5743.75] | -0.9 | 237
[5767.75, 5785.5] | 1.2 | 205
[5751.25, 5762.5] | -0.3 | 226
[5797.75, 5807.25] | -0.2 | 222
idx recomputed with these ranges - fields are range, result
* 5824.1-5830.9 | 232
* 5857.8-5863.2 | 219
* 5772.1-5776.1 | 170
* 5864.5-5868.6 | 215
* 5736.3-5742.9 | 239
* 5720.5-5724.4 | 229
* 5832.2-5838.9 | 212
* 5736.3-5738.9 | 268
